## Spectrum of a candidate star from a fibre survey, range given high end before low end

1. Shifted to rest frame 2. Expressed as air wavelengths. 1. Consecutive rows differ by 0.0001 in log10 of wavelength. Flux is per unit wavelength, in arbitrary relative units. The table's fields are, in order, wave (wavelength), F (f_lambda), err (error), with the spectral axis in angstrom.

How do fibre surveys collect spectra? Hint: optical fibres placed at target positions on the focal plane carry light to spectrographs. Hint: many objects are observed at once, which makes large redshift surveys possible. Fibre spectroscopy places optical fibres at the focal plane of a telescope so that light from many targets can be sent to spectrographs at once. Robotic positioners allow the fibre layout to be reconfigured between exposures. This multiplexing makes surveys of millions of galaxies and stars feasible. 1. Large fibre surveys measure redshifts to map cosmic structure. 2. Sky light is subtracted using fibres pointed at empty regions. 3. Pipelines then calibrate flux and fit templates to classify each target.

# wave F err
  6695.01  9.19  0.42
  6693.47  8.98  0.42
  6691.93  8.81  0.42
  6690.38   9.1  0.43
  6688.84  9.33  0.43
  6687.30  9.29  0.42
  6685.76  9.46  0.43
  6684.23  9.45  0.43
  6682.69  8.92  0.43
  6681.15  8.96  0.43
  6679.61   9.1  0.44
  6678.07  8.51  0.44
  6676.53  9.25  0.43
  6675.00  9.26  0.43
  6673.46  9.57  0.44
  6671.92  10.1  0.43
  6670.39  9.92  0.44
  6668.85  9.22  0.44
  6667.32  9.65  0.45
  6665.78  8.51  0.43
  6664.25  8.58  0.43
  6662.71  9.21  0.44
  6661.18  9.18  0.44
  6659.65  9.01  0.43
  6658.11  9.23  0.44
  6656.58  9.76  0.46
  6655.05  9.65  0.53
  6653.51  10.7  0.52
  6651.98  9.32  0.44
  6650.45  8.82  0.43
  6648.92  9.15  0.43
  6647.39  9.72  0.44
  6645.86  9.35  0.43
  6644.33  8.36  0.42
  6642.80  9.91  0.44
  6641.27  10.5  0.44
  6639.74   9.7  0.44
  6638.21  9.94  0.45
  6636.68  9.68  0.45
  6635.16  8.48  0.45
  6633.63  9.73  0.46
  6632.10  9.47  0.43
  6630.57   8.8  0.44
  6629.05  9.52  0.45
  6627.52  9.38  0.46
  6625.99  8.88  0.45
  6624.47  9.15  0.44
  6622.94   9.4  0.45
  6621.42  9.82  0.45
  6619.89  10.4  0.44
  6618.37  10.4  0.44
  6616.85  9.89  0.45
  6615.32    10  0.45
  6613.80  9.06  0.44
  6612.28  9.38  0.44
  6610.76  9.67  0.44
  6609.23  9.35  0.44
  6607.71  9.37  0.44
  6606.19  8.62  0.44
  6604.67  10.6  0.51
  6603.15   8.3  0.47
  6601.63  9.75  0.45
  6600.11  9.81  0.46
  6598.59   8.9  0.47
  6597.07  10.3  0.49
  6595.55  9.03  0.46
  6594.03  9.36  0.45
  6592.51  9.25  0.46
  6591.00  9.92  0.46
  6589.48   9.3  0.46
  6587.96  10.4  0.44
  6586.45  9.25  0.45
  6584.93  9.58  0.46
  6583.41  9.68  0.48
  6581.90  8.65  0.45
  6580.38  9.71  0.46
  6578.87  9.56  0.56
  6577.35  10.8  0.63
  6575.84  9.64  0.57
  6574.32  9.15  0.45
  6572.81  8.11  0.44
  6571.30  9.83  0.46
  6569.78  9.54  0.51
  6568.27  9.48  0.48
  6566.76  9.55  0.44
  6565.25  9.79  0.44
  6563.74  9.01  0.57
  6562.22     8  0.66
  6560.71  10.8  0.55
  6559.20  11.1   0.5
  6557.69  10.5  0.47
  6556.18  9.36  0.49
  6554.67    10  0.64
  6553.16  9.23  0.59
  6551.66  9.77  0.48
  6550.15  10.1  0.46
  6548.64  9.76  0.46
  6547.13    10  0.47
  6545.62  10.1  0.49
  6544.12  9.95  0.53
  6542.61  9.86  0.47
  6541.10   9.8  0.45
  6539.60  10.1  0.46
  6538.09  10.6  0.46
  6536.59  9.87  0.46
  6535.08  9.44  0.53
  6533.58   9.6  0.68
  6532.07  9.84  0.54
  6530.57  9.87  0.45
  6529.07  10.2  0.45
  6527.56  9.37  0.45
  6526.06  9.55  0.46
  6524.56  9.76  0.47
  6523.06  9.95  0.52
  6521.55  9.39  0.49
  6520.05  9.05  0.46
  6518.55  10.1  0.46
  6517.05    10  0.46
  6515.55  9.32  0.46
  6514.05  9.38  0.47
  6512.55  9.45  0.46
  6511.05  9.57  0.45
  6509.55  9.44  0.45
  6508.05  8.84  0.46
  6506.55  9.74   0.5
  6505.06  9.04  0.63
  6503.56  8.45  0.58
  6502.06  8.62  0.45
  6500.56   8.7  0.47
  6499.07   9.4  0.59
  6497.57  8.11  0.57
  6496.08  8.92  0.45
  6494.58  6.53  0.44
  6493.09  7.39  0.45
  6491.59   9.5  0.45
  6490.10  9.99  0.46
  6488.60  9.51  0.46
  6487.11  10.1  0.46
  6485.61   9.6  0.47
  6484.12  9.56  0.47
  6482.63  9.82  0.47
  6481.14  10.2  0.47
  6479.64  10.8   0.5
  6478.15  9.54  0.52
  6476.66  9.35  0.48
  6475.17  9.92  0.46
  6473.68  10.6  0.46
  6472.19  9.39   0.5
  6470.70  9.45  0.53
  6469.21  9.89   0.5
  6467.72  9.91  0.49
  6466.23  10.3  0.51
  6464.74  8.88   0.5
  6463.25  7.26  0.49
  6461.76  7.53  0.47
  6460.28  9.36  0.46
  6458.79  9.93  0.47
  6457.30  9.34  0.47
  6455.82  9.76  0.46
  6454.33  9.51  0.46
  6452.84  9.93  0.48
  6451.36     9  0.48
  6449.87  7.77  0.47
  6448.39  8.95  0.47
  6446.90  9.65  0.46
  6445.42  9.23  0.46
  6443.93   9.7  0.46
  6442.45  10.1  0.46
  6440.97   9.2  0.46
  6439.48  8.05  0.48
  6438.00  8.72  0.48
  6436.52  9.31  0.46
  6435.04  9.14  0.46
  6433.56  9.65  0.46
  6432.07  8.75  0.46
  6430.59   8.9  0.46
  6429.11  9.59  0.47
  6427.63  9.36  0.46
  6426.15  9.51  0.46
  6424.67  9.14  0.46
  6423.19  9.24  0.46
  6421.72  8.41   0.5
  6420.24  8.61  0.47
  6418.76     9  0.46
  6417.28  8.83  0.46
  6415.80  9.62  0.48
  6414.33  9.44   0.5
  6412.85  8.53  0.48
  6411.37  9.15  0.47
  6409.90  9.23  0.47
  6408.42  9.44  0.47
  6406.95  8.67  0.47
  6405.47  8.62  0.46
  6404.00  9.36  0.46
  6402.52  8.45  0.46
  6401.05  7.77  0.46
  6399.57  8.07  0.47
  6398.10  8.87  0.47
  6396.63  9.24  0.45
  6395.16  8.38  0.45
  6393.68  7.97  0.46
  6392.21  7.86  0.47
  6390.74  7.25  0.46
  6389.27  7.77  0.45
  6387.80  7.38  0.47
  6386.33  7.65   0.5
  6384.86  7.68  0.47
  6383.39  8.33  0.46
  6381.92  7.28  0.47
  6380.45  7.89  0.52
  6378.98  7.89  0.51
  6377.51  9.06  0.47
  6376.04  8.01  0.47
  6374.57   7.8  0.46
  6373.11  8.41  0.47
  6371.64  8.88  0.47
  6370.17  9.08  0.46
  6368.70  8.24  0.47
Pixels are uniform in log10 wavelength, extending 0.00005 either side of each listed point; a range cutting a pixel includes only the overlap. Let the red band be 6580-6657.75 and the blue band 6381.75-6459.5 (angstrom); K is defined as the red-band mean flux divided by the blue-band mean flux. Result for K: 1.07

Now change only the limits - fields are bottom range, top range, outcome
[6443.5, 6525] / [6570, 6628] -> 1.02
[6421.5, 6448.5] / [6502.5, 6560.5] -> 1.06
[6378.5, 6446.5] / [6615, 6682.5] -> 1.08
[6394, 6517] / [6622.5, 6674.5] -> 1.03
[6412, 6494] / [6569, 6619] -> 1.02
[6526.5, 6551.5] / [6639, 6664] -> 0.96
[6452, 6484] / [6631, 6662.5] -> 0.99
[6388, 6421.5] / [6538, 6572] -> 1.14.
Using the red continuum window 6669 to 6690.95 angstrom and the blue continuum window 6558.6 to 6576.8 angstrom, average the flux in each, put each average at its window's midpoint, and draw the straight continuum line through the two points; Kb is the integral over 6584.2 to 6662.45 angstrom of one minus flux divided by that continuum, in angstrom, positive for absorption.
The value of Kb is -0.8 angstrom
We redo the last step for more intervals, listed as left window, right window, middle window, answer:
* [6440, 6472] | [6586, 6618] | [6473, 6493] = -1.1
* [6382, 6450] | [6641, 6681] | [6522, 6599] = -4.9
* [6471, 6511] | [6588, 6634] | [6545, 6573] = -0.9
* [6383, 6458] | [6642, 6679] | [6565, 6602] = -1.4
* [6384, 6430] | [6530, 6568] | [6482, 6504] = 1.0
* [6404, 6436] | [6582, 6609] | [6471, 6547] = -1.8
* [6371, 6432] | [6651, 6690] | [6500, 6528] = -1.5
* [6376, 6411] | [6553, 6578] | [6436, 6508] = -2.8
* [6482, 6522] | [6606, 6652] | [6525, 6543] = -1.2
